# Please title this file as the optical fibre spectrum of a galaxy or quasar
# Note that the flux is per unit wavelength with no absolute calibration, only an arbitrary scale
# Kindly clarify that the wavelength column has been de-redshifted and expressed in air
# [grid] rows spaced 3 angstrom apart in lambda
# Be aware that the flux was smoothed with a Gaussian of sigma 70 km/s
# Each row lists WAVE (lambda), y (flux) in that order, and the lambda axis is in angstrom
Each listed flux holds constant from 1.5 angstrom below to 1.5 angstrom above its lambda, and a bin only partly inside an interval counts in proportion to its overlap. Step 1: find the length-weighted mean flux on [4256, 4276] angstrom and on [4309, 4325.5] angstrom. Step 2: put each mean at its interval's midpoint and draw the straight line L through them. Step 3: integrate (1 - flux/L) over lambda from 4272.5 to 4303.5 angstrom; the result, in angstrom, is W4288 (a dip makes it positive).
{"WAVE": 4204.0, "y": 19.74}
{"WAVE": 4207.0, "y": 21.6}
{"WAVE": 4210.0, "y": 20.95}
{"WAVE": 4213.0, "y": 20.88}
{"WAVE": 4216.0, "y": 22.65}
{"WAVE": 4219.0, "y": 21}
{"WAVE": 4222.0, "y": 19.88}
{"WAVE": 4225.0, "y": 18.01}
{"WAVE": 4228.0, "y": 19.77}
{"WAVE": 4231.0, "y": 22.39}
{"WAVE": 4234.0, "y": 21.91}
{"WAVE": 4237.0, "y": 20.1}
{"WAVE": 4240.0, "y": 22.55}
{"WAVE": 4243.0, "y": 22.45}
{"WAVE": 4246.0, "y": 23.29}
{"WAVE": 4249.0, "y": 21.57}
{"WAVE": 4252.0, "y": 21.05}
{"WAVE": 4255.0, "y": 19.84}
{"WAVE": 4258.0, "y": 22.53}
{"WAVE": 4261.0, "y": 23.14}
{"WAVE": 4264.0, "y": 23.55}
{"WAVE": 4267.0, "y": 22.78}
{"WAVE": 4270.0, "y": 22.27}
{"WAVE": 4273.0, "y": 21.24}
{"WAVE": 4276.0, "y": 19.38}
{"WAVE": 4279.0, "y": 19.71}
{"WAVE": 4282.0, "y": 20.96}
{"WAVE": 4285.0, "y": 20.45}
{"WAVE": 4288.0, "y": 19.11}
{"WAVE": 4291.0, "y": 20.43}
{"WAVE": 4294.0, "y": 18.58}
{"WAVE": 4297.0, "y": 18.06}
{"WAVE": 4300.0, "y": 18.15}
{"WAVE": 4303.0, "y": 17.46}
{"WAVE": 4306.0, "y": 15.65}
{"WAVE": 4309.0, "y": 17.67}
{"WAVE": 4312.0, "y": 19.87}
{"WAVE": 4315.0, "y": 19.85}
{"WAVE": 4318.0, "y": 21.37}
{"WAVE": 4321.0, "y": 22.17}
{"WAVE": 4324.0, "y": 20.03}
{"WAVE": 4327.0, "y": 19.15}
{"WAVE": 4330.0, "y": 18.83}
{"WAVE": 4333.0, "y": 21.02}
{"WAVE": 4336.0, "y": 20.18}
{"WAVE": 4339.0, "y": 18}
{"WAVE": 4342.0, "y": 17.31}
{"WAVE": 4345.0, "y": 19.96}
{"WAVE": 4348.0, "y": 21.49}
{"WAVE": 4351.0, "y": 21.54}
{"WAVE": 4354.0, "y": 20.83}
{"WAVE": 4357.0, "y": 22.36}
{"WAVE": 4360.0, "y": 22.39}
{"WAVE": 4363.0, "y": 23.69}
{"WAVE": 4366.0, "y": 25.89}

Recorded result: 3.0 angstrom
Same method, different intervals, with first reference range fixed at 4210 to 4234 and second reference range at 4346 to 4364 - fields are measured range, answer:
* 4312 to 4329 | 1.0 angstrom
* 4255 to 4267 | -0.9 angstrom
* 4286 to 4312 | 3.8 angstrom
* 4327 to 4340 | 1.3 angstrom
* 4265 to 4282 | 0.1 angstrom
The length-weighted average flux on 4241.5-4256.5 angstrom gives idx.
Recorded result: 21.6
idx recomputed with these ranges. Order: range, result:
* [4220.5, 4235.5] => 20.4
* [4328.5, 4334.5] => 19.9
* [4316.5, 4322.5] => 21.8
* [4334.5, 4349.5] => 19.4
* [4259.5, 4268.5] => 23.2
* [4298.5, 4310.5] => 17.2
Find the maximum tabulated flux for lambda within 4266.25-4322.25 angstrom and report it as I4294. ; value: 22.78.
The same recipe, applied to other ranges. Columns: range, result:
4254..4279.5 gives 23.55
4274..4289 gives 20.96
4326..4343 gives 21.02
